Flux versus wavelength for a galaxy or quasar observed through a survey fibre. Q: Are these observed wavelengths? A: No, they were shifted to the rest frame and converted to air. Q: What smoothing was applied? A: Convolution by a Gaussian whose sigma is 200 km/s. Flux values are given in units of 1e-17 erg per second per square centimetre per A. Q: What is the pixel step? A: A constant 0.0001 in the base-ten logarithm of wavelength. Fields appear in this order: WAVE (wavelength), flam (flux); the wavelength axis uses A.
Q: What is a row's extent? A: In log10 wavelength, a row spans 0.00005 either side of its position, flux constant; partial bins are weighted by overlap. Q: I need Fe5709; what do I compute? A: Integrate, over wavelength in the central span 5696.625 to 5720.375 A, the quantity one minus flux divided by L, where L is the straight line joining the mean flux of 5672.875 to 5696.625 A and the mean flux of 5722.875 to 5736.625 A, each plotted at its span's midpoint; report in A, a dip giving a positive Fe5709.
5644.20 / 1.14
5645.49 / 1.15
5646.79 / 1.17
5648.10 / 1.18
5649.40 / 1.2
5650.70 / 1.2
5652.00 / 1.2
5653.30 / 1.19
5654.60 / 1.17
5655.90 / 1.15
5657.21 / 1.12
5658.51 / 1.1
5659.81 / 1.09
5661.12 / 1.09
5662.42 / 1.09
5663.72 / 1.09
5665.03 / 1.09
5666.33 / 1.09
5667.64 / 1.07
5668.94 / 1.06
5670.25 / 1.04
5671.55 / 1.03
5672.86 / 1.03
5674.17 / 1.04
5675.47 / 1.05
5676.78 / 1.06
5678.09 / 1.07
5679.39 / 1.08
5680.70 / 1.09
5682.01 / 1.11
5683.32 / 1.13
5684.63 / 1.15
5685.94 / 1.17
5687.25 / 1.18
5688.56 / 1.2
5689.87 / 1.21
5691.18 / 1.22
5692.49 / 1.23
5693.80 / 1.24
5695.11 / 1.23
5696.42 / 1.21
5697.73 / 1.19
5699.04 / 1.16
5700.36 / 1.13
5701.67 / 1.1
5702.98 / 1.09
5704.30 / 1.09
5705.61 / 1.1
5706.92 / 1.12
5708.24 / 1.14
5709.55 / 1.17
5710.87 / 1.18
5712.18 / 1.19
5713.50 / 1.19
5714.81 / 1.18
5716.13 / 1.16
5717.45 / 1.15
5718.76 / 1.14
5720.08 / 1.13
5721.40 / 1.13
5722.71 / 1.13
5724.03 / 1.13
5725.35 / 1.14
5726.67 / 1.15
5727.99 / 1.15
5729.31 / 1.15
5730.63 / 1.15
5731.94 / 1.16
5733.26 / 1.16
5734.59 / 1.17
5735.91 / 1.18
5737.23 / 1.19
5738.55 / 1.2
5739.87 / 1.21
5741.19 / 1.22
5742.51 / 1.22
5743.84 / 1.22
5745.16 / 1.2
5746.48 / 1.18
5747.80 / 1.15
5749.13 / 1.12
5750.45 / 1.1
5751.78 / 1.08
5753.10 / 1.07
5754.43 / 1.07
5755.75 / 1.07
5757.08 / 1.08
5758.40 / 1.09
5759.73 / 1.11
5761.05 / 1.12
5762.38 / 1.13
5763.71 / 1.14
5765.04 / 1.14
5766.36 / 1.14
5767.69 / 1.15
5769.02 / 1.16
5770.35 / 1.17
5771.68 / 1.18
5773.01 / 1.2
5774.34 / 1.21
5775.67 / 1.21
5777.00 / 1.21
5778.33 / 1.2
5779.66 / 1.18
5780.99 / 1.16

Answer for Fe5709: 0.0 A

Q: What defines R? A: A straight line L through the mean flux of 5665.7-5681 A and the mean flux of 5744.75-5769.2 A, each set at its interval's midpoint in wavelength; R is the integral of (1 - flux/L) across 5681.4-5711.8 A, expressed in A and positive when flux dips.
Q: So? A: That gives -2.5 A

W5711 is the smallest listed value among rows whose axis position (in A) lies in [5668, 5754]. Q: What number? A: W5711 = 1.03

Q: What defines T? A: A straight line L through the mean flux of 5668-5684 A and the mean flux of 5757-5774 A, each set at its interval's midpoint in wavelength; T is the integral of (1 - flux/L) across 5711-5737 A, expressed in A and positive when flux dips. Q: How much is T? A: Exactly -1.1 A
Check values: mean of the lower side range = 1.07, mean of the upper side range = 1.14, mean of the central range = 1.16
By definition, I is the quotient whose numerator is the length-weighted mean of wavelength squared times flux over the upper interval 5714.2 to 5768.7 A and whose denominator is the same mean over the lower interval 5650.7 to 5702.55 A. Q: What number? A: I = 1.04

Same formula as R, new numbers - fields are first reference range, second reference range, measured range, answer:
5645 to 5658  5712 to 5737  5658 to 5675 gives 1.44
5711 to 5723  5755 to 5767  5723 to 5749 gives -0.79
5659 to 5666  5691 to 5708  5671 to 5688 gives 0.46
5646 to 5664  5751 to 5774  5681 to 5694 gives -0.45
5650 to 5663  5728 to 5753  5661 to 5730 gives 1.31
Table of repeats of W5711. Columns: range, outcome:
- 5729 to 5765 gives 1.07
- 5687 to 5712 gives 1.09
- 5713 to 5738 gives 1.13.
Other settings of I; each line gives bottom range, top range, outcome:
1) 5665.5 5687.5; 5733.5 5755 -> 1.10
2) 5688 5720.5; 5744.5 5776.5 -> 0.99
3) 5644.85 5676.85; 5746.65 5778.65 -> 1.06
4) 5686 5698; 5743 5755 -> 0.95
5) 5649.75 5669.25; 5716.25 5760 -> 1.05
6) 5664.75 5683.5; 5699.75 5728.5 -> 1.08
